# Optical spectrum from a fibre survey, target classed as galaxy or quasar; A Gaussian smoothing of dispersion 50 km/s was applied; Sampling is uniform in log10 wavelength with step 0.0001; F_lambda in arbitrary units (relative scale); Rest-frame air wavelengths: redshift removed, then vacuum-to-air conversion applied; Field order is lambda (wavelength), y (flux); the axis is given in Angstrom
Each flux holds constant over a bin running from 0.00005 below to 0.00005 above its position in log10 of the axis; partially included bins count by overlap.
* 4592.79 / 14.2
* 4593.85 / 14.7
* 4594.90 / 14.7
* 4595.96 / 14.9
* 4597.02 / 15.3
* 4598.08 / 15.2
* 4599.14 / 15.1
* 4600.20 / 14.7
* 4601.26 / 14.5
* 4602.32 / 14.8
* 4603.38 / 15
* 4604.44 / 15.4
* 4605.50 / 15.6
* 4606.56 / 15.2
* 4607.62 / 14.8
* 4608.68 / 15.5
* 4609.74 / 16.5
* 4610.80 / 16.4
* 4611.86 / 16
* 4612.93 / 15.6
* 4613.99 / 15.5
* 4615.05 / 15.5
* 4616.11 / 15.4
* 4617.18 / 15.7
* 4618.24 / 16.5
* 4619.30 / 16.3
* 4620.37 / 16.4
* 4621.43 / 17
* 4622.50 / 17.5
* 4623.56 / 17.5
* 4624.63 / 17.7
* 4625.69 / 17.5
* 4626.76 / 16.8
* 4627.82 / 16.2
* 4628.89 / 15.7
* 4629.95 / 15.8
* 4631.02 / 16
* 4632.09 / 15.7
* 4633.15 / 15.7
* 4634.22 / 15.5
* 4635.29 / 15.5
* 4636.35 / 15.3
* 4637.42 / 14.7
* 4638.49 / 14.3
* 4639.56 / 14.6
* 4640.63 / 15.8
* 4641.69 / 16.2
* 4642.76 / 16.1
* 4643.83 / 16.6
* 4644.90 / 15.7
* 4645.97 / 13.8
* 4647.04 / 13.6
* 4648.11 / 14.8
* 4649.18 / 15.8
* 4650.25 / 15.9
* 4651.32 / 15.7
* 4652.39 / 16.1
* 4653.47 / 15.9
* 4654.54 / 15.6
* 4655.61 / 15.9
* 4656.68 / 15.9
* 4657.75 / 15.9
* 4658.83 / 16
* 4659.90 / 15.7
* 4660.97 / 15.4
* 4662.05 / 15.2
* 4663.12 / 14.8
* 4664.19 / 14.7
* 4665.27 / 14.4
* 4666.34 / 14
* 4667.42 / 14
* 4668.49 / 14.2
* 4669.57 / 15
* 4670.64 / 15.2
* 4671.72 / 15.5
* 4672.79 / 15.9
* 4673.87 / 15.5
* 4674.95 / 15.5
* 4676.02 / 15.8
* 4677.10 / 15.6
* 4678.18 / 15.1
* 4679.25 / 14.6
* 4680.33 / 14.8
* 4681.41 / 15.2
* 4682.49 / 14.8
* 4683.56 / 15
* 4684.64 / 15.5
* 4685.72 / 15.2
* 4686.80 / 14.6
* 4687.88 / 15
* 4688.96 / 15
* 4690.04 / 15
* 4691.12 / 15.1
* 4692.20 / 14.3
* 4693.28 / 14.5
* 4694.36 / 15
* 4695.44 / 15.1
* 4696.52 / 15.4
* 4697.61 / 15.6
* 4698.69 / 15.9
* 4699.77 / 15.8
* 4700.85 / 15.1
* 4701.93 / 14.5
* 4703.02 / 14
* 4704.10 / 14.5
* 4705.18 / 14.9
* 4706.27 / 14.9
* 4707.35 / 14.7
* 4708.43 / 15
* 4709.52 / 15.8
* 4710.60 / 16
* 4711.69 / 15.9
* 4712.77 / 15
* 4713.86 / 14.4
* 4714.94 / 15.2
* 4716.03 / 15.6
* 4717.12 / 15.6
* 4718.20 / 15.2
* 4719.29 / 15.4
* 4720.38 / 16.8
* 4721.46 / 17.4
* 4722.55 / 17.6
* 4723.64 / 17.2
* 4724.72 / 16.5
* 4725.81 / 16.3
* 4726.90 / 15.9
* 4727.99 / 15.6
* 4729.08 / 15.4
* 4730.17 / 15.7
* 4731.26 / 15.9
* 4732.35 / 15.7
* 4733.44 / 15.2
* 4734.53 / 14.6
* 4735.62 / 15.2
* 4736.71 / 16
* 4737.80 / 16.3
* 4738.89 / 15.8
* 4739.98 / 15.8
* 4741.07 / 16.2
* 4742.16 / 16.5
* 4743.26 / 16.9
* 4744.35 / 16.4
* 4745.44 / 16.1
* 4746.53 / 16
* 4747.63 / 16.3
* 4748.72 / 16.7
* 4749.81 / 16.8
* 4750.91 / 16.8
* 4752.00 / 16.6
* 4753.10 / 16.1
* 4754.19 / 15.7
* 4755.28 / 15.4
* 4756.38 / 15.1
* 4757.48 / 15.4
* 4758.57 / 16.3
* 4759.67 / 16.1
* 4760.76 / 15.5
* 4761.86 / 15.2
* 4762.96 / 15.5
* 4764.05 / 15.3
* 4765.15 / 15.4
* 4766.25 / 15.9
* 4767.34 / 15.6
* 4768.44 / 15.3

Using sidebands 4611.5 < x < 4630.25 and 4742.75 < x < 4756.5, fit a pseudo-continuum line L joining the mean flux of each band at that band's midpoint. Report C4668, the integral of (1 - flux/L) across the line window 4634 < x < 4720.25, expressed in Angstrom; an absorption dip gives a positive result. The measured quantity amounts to 5.93 Angstrom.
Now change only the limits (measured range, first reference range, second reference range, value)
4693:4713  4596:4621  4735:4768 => 0.8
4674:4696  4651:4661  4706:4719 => 0.7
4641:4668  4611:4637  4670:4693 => 0.5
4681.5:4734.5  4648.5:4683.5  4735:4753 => 1.4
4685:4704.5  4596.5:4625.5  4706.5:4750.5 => 1.1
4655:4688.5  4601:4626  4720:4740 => 1.8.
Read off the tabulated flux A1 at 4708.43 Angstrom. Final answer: 15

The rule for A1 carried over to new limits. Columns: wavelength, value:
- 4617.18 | 15.7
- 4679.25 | 14.6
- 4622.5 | 17.5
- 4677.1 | 15.6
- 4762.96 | 15.5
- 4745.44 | 16.1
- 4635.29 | 15.5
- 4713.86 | 14.4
